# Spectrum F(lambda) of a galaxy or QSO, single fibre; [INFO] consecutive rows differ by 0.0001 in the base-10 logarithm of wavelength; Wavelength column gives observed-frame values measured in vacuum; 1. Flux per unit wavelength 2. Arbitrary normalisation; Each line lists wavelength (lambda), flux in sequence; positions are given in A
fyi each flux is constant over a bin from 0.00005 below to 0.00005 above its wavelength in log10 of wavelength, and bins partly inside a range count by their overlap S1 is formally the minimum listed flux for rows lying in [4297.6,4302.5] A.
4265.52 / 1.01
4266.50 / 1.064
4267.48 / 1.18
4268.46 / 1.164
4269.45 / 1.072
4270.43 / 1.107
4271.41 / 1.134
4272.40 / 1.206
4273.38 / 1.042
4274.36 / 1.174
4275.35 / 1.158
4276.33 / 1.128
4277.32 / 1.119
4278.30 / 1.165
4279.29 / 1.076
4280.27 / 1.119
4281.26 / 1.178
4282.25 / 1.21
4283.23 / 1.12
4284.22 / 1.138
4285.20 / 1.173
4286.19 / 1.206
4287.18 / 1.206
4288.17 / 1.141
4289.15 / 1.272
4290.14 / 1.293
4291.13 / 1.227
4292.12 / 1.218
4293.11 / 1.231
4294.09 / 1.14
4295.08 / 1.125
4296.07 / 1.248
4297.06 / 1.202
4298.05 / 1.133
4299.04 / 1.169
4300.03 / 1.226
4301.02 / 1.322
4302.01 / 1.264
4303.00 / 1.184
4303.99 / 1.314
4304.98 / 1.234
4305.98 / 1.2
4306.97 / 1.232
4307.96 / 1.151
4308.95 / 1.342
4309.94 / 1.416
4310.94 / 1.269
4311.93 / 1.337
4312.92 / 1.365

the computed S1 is 1.133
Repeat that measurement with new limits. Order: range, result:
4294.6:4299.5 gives 1.125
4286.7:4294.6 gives 1.14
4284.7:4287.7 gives 1.173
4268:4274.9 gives 1.042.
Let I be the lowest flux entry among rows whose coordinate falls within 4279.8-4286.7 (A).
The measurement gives 1.119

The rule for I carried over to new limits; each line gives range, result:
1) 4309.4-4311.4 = 1.269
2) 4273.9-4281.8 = 1.076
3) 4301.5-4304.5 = 1.184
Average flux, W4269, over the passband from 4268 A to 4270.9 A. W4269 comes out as 1.11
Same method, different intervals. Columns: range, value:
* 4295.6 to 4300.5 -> 1.19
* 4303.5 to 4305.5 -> 1.27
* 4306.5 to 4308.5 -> 1.2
